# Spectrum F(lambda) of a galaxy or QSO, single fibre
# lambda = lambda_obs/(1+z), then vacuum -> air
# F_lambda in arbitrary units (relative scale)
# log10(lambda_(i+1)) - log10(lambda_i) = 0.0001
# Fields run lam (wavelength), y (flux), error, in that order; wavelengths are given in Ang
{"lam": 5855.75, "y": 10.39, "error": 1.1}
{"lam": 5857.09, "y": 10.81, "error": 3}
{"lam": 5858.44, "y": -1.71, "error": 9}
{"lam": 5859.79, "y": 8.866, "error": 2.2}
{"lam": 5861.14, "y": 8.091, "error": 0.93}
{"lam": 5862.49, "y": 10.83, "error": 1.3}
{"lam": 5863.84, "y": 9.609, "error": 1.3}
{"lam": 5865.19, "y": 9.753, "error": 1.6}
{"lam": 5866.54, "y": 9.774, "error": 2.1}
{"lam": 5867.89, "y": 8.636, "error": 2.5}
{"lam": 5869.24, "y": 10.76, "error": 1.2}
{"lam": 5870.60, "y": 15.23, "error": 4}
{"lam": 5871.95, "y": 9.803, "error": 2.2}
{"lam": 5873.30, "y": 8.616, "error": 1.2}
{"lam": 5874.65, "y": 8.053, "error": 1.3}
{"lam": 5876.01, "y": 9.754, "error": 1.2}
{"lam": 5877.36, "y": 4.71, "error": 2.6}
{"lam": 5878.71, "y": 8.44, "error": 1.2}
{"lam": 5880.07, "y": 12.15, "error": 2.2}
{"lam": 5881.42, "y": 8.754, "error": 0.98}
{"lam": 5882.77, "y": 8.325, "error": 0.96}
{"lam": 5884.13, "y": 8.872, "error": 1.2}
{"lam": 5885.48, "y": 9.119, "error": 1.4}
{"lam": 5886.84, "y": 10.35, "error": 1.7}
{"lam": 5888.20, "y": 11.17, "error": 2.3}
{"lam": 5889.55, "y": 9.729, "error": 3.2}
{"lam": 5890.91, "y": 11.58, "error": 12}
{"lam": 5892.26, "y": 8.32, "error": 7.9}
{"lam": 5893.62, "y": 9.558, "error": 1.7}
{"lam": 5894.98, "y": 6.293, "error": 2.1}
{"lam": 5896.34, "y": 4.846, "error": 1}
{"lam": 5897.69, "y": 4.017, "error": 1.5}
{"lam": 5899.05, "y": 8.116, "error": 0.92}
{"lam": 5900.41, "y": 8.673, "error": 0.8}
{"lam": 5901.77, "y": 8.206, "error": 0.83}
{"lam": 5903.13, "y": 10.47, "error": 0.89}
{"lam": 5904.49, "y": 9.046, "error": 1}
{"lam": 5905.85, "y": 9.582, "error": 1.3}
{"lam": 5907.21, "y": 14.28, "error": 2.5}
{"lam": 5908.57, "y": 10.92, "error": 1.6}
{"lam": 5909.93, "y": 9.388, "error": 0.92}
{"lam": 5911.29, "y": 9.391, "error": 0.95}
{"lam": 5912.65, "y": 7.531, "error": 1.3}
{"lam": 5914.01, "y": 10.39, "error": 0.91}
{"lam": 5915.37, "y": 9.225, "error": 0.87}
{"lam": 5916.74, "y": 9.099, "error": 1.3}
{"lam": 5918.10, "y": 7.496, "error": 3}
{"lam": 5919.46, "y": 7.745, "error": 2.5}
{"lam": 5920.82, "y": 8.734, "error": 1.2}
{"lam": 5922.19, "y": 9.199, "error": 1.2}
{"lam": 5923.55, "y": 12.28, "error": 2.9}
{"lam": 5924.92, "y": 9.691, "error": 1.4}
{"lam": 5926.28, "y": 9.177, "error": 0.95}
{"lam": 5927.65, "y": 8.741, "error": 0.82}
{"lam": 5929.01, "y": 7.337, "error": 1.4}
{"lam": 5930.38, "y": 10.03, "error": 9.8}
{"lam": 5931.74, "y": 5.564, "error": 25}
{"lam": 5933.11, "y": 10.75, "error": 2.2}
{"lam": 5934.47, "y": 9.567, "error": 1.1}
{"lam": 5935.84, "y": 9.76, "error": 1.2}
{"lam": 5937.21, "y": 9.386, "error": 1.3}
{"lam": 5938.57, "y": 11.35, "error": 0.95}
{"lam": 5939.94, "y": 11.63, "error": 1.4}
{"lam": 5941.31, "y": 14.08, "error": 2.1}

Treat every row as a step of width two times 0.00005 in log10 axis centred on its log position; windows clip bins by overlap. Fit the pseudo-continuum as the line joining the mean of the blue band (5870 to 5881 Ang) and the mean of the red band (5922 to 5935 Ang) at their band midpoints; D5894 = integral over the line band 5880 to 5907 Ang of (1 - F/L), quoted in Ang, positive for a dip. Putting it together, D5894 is 1.6 Ang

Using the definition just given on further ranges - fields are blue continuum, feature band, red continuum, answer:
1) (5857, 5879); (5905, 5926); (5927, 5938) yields -1.80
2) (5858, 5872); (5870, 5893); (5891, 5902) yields -3.62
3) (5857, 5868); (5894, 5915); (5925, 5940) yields 0.23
